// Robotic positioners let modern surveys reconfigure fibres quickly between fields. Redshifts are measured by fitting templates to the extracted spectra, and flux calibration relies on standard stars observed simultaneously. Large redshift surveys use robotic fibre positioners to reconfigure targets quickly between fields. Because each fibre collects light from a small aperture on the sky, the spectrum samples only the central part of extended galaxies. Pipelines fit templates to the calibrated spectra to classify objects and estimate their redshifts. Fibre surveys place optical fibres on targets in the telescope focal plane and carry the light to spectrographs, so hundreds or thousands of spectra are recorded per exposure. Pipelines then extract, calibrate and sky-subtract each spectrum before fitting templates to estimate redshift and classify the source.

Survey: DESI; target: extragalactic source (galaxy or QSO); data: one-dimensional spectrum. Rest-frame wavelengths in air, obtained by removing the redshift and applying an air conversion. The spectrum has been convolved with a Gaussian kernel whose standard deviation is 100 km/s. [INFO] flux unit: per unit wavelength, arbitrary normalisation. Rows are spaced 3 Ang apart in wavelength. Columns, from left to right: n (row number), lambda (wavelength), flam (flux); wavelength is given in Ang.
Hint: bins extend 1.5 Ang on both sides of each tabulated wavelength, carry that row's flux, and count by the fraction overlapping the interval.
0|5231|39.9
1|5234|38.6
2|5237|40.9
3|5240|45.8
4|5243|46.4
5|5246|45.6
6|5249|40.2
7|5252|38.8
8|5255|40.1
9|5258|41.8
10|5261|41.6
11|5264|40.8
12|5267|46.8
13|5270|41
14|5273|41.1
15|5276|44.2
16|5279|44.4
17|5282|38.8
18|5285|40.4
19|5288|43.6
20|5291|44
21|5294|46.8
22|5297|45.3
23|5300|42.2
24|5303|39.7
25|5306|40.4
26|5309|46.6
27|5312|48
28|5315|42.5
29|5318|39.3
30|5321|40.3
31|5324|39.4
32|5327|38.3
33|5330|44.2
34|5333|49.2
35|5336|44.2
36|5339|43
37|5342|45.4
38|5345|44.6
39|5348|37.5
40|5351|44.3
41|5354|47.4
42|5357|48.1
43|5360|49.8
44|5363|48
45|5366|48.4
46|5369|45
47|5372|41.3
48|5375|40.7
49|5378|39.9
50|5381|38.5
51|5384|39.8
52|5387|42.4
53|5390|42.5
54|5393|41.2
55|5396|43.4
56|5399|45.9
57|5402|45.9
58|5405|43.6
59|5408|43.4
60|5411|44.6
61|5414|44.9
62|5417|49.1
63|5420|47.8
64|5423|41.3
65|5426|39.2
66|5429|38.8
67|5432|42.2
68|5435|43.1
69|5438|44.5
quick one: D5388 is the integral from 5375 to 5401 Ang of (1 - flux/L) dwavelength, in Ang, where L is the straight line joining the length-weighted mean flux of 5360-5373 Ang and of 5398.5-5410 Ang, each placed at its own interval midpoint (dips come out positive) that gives 2.1 Ang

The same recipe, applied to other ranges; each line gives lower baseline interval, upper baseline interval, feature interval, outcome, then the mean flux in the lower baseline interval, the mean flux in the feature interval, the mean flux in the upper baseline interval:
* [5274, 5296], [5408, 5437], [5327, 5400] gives -0.8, 43.2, 43.8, 43.5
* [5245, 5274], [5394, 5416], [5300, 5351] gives 0.4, 41.7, 42.7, 44.6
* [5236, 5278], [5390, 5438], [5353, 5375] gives -1.6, 42.5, 46.4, 43.6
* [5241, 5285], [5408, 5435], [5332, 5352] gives -0.5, 42.2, 43.9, 43.5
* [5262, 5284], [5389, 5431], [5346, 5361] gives -0.7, 42.4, 45.2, 43.7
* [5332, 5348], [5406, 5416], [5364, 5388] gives 1.3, 44.4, 42.1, 44.5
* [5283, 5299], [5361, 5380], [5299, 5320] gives 0.6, 43.8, 42.6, 43.9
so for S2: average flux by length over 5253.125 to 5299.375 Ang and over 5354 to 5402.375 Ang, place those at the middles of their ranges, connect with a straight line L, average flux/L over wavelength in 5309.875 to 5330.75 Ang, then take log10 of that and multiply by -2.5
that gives 0.036 mag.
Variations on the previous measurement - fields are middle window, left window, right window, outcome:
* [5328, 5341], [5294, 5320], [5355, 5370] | 0.02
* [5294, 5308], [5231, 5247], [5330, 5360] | 0.04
